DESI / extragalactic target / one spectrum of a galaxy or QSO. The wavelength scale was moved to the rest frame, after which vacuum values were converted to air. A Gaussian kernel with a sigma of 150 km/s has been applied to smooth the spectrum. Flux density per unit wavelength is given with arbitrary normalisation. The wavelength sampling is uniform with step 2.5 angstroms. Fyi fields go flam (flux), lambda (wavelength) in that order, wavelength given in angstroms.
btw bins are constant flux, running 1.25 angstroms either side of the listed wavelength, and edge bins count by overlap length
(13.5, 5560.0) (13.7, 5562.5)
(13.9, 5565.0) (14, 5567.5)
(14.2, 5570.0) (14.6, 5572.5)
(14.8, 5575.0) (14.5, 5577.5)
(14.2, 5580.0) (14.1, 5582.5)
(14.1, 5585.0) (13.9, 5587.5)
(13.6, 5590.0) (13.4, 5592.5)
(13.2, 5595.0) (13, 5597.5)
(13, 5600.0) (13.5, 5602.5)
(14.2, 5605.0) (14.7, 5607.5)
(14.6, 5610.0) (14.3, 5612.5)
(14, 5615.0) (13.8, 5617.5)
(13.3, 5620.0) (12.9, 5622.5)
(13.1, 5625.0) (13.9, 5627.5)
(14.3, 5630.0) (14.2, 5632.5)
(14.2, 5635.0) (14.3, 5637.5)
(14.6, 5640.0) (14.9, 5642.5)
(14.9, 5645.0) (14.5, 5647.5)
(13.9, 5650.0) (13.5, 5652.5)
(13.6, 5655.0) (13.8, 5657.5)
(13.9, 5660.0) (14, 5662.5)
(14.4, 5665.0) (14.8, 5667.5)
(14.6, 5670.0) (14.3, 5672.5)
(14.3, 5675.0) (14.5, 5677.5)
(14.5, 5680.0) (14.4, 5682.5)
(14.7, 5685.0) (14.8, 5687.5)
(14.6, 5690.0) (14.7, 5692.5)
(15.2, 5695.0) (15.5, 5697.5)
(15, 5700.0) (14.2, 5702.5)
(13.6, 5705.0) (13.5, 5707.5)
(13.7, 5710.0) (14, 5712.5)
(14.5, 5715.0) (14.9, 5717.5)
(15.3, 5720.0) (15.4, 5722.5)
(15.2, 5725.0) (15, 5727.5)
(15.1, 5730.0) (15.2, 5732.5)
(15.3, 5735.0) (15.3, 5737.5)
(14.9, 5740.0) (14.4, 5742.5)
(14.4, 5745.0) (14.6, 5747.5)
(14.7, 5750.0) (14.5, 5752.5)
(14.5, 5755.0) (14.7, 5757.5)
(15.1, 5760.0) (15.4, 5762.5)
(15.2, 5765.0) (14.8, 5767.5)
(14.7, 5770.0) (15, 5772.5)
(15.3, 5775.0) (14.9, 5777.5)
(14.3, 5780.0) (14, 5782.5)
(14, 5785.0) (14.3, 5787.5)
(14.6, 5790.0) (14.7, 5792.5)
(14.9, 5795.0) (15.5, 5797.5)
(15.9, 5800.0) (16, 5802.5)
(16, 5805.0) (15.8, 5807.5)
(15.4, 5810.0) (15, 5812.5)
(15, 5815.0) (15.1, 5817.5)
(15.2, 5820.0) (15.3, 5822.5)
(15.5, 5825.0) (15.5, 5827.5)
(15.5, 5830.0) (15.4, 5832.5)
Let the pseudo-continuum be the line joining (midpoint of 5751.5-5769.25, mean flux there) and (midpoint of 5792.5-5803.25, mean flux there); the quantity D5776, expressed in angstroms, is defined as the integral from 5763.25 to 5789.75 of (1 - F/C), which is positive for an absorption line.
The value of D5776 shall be 0.8 angstroms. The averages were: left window 14.9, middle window 14.7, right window 15.5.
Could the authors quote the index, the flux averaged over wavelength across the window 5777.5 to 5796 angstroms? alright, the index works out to 14.4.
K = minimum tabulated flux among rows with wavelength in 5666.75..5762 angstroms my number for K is 13.5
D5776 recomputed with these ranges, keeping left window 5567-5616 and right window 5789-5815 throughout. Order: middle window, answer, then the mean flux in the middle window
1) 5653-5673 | 0.4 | 14.1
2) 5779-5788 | 0.7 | 14.1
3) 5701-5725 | 0.6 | 14.4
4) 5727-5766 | 0.3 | 14.9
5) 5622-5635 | 0.4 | 13.8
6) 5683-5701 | -0.3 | 14.9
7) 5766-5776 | 0.1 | 14.9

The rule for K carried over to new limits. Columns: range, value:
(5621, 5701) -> 12.9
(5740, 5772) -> 14.4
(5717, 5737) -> 14.9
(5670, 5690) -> 14.3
